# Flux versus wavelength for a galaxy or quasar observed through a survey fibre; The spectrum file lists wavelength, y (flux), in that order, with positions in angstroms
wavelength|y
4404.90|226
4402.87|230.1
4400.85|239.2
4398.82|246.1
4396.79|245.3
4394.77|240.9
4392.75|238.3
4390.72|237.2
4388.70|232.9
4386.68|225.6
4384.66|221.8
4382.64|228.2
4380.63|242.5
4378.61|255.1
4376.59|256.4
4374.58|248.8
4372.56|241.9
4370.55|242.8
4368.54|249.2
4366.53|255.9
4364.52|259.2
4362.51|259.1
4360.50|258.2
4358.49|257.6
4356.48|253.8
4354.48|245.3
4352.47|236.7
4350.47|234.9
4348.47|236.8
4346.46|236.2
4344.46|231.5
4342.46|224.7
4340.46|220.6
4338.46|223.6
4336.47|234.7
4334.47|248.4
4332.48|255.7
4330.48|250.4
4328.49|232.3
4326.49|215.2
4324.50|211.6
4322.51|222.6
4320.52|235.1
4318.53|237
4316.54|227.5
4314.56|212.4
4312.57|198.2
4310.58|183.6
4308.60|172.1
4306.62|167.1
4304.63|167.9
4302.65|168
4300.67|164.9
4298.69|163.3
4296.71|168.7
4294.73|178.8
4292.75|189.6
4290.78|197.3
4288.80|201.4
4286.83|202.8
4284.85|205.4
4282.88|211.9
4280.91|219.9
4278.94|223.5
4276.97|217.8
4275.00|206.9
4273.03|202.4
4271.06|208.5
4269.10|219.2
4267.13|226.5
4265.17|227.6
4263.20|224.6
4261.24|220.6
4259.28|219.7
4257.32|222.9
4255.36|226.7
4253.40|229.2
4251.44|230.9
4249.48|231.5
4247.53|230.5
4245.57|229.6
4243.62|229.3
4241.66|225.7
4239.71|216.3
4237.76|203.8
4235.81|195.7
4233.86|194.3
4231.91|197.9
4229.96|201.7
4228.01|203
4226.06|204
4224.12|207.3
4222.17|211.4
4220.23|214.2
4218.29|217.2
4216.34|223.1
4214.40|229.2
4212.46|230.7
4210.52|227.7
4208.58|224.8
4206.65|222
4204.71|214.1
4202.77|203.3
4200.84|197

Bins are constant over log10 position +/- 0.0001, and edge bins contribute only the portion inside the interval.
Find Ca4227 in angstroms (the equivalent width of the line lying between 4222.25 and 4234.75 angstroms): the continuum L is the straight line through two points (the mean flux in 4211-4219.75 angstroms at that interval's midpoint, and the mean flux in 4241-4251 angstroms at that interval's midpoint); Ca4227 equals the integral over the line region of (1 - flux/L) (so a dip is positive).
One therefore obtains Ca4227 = 1.3 angstroms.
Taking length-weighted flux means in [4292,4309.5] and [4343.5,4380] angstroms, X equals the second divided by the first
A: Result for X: 1.4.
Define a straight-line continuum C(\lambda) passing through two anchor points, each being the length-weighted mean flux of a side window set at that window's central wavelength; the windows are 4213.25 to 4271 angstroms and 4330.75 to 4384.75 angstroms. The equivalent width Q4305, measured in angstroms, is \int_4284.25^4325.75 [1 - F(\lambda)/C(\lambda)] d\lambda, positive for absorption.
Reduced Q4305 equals 6.74 angstroms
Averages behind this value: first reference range 218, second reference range 243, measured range 194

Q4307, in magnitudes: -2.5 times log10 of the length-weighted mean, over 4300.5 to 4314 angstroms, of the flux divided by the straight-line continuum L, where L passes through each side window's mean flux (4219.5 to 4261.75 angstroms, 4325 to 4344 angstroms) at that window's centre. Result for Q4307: 0.28 mag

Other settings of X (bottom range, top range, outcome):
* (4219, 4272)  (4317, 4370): 1.10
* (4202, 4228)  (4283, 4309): 0.84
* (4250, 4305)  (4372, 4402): 1.17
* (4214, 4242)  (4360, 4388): 1.18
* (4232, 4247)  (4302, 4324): 0.94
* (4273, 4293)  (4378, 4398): 1.14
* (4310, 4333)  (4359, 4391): 1.10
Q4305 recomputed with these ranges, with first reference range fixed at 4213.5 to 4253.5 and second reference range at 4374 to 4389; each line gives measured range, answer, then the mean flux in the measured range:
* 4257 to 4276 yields 0.2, 218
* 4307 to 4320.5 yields 1.3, 206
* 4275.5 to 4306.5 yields 4.5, 192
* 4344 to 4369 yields -1.3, 248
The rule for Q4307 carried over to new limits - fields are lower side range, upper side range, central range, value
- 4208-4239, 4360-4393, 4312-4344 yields 0.02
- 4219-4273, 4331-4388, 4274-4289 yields 0.06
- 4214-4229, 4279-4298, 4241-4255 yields -0.11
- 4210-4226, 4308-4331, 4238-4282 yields -0.02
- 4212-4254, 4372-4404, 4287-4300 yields 0.22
